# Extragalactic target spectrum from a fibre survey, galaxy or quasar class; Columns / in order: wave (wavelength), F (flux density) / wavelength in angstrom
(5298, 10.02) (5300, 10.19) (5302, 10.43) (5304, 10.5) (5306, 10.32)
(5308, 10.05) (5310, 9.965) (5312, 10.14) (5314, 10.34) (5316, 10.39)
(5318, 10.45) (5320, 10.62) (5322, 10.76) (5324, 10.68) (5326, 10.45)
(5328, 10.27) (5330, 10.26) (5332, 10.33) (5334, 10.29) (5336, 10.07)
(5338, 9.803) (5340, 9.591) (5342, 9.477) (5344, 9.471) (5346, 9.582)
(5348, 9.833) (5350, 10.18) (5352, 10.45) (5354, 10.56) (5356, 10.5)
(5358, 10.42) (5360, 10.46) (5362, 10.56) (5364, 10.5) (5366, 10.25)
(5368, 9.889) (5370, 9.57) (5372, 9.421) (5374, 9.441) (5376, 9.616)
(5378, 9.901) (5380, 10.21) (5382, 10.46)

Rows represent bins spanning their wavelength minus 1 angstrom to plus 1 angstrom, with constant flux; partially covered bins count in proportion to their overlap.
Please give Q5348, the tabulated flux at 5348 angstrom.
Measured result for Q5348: 9.833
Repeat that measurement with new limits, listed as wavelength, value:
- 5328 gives 10.27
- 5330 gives 10.26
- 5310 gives 9.965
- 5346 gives 9.582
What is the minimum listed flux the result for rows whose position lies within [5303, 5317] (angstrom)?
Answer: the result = 9.965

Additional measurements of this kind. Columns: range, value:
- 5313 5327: 10.34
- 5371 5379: 9.421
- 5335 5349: 9.471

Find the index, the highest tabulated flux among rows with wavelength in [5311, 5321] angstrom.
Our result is 10.62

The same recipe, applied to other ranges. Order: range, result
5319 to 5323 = 10.76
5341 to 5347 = 9.582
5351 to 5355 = 10.56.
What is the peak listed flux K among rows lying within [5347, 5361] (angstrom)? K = 10.56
